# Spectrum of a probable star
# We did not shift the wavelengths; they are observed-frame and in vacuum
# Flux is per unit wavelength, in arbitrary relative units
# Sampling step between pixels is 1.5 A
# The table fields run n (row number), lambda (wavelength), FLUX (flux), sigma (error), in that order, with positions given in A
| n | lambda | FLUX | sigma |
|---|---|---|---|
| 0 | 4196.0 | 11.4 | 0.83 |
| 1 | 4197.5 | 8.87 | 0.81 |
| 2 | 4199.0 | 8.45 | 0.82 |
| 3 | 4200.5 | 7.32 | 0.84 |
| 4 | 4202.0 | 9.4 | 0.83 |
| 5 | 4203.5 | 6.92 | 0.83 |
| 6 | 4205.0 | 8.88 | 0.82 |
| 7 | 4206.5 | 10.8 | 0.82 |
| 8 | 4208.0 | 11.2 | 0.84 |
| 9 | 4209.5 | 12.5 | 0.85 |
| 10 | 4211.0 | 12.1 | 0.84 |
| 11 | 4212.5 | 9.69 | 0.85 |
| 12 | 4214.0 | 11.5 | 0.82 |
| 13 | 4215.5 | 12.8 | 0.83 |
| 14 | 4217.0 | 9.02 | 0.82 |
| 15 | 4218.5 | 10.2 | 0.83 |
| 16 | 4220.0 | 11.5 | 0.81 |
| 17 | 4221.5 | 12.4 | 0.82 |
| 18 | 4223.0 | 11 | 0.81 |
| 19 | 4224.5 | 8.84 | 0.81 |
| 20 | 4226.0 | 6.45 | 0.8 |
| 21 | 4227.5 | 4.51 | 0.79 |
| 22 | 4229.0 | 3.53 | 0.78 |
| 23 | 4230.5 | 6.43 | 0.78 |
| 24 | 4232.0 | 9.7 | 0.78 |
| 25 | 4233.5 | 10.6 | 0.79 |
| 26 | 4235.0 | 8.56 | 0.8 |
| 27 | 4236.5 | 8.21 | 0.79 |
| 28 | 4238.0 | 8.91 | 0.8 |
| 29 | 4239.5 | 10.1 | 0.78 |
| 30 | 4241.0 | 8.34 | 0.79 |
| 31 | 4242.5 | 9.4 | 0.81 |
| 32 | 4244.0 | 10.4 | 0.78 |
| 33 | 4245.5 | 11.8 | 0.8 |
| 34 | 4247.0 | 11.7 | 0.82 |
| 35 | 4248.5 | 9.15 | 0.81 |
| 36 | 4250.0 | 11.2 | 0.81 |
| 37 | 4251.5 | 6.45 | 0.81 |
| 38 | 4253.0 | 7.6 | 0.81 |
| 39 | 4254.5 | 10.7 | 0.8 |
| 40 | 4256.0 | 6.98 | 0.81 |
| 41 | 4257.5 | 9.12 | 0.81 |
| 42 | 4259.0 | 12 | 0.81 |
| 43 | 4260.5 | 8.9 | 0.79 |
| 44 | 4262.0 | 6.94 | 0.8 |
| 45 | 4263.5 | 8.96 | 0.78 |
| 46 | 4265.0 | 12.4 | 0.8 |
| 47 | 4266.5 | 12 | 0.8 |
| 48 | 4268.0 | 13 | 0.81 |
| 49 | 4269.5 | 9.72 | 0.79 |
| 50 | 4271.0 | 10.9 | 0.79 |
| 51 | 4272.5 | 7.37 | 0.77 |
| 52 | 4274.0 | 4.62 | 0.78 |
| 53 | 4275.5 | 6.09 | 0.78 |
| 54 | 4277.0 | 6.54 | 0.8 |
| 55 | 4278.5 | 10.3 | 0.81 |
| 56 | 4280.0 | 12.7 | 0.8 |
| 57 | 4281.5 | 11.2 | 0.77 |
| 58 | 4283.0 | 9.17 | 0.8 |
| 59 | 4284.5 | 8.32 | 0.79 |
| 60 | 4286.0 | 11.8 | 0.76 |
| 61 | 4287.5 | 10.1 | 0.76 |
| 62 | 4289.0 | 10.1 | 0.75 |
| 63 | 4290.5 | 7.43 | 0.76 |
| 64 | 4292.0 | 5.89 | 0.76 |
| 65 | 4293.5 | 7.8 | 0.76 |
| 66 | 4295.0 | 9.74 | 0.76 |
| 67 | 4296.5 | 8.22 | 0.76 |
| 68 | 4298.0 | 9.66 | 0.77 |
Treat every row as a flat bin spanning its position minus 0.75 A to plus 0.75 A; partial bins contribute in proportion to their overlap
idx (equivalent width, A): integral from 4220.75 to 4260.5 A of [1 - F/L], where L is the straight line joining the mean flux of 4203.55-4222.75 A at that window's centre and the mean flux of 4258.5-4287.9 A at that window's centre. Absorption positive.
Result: 5.0 A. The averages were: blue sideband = 10.9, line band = 9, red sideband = 9.63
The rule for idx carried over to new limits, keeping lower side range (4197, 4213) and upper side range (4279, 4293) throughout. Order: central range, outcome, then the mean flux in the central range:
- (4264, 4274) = -0.78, 10.4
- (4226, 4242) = 2.98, 7.85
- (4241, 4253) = -0.15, 9.76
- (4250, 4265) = 1.07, 8.95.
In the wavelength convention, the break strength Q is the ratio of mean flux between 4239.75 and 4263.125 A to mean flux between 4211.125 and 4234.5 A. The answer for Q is 1.0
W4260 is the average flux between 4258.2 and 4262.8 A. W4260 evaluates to 9.27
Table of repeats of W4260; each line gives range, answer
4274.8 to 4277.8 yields 6.39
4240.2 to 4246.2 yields 9.97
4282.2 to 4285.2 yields 8.79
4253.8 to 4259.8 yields 9.68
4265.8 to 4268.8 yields 12.5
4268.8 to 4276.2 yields 7.74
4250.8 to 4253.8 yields 7.1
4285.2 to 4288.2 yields 10.9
